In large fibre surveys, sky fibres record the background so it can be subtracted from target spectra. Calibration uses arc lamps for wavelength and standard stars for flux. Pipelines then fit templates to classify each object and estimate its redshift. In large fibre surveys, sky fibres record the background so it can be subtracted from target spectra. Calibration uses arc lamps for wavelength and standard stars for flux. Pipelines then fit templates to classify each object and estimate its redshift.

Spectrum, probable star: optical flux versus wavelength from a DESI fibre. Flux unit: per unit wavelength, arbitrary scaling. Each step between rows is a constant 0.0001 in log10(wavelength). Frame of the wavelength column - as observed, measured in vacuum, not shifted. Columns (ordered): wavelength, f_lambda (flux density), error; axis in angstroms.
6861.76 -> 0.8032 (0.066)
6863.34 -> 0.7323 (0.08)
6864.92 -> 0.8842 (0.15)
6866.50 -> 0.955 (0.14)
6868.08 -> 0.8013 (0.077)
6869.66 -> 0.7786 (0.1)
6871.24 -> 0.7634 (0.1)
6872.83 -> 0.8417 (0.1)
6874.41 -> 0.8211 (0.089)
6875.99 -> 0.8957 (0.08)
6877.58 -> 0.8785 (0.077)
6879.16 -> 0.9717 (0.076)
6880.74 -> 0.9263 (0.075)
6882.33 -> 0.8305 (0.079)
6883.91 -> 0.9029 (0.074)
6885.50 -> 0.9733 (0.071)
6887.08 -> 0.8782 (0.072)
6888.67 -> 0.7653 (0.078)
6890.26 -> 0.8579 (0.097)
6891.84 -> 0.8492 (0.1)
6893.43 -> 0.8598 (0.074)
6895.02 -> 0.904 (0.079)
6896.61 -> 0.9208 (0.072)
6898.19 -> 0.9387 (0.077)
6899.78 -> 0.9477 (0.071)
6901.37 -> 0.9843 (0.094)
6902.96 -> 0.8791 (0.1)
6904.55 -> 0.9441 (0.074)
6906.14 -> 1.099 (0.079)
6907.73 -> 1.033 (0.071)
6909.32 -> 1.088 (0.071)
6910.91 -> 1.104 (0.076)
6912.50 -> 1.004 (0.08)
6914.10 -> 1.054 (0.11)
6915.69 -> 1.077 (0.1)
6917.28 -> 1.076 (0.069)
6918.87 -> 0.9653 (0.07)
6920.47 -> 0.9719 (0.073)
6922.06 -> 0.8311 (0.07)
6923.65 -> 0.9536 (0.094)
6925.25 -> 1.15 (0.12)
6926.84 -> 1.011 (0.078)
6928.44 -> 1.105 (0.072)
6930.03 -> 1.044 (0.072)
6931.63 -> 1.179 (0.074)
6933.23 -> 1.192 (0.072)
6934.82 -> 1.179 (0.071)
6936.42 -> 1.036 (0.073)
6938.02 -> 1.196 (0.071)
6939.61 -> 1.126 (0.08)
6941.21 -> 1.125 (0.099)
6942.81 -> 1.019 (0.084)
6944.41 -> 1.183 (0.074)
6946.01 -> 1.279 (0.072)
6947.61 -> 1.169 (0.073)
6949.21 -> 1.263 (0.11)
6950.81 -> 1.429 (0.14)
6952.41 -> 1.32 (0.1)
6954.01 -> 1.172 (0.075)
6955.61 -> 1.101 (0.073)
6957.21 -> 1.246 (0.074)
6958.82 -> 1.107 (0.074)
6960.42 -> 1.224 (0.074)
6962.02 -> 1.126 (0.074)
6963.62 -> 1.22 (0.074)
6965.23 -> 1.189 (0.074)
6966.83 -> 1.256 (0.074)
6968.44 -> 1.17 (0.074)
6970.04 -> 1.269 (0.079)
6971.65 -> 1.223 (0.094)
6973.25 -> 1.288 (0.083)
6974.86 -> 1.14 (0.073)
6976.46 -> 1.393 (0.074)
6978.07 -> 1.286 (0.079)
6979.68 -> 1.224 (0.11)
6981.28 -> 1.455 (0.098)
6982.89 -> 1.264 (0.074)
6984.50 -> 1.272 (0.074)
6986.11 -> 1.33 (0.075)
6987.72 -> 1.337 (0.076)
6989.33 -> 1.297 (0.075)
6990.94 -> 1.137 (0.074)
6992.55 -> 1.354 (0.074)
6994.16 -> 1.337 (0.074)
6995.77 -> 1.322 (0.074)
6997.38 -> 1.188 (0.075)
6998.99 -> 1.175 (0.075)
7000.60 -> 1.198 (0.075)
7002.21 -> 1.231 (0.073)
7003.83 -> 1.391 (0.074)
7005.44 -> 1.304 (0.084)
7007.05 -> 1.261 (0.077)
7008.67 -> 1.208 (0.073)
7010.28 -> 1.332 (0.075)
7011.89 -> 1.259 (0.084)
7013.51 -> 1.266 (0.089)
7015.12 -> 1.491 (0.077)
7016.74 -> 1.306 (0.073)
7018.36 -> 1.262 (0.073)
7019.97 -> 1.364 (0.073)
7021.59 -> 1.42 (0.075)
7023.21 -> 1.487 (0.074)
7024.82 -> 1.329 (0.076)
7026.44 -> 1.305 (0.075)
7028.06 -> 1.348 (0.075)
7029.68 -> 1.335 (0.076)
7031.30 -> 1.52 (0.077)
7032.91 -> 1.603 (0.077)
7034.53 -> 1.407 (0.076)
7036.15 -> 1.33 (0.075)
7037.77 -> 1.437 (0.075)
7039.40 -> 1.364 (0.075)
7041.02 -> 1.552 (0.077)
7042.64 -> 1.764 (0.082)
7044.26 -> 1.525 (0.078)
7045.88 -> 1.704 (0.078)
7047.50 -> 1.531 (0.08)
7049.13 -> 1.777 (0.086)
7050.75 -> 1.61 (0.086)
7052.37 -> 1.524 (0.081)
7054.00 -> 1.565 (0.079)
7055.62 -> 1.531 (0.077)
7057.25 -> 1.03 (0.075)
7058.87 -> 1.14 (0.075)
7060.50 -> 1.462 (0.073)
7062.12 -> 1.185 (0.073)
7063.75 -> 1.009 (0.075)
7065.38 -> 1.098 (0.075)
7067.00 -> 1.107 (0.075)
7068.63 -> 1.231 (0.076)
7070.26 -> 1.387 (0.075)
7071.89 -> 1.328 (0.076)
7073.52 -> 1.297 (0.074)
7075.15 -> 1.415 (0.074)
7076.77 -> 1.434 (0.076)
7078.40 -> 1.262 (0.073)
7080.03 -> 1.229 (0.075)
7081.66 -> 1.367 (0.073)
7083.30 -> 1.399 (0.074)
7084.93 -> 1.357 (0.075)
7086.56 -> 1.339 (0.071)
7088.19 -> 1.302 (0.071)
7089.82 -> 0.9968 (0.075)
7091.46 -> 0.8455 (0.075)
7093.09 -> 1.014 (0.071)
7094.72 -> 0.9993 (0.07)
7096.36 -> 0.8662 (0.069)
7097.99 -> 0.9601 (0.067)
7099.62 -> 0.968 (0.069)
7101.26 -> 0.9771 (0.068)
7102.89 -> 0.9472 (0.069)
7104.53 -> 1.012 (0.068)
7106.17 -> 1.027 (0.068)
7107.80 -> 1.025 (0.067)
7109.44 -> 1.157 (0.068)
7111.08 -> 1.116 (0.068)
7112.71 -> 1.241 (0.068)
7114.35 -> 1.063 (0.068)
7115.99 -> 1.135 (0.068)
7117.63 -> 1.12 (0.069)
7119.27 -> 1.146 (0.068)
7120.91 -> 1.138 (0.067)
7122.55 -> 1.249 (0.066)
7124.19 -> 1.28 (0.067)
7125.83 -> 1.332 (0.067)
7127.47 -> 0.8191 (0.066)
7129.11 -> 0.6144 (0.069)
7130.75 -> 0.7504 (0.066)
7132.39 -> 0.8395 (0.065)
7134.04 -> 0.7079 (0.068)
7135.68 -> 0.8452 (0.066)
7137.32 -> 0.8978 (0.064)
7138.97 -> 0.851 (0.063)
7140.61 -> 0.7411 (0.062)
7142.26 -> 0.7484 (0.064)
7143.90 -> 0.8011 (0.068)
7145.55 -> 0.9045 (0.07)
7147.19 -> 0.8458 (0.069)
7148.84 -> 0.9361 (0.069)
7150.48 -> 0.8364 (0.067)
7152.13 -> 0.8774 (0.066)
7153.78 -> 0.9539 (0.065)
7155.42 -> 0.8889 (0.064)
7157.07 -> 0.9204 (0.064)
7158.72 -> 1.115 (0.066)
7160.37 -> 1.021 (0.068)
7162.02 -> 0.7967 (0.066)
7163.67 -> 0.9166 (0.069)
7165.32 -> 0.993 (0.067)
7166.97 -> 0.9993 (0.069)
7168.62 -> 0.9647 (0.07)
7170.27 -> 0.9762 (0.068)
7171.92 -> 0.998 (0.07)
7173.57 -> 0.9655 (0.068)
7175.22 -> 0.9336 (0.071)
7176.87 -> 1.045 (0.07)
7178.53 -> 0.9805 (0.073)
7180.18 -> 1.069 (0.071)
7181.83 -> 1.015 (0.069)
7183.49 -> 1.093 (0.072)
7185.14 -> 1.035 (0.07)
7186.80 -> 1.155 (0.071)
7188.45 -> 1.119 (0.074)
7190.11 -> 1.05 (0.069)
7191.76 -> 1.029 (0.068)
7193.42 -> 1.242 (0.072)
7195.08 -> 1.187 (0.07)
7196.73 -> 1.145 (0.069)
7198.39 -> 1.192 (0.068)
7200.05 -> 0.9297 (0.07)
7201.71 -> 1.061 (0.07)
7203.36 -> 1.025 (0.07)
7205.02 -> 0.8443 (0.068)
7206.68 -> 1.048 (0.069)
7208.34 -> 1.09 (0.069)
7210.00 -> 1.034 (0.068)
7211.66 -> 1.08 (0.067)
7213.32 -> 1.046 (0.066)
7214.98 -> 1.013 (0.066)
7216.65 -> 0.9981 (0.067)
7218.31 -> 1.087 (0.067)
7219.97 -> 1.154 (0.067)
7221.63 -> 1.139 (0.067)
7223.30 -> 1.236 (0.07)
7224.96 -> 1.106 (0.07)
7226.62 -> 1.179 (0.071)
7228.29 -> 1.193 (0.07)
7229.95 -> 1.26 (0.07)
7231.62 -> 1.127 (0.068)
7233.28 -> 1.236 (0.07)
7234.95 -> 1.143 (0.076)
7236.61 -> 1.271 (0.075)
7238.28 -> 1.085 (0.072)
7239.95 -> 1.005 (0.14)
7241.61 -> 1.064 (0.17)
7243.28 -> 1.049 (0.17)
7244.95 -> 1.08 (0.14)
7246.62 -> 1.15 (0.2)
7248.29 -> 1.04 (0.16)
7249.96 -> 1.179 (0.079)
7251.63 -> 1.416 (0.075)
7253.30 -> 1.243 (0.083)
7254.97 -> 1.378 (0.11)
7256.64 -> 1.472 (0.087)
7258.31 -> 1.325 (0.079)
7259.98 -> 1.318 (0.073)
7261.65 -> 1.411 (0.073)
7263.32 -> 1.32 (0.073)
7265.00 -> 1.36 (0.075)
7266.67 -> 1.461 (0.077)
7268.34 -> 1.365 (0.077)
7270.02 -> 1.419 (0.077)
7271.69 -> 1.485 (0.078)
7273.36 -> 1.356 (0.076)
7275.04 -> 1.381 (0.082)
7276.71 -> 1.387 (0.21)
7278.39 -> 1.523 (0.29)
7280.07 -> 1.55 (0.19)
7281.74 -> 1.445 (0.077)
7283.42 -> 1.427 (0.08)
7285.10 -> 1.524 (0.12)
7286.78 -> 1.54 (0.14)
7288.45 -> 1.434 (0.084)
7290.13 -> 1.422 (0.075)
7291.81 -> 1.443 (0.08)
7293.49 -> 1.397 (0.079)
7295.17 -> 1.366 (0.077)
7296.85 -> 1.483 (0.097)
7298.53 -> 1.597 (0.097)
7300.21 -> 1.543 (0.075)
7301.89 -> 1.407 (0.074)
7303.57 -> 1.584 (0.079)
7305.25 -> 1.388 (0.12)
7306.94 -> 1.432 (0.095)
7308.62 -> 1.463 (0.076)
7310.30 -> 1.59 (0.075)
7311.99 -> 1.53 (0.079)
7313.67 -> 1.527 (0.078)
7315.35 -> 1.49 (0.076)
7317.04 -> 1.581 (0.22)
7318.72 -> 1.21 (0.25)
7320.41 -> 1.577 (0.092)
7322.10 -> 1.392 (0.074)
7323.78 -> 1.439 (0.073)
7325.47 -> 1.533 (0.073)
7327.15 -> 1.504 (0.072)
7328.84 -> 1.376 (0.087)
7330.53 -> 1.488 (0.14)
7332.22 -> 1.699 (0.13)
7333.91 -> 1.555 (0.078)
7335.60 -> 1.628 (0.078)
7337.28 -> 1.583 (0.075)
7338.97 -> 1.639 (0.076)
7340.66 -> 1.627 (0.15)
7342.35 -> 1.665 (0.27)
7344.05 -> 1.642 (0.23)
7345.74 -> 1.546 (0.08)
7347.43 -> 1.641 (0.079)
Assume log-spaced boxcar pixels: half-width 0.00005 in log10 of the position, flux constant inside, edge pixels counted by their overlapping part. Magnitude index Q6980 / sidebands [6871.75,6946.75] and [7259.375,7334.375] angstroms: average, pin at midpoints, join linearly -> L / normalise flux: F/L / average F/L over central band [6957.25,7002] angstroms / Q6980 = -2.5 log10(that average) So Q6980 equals -0.16 mag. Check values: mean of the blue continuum 0.996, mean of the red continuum 1.46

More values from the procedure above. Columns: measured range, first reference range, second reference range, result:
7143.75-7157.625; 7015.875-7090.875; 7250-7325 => 0.49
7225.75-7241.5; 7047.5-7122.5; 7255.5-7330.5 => 0.19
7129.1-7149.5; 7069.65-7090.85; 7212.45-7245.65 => 0.46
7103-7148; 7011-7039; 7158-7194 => 0.17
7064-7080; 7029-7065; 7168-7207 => 0.08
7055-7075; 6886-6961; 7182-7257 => -0.14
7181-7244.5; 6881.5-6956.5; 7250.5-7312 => 0.23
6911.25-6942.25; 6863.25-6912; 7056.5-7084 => -0.09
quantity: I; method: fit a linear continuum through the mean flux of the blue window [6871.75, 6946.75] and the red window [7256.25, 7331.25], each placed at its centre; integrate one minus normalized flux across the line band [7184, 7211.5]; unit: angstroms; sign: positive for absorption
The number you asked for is 5.4 angstroms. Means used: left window 0.996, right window 1.45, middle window 1.07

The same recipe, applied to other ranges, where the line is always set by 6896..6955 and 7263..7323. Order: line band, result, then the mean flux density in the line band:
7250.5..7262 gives 0.5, 1.36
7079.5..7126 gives 5.2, 1.12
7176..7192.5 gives 3.5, 1.06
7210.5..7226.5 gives 3.3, 1.1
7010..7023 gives -1.9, 1.34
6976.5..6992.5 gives -2.2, 1.3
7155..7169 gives 3.9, 0.959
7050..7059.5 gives -1.5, 1.4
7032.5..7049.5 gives -4.8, 1.54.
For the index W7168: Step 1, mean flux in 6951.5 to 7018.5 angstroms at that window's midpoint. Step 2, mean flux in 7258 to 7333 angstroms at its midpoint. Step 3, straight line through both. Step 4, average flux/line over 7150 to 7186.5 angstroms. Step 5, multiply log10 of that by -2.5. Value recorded 0.37 mag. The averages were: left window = 1.26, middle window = 0.976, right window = 1.46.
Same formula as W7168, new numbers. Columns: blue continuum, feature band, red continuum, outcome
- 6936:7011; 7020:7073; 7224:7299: -0.12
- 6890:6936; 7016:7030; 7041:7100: -0.12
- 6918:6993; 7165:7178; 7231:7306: 0.30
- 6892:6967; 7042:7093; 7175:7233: -0.23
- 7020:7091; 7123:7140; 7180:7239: 0.35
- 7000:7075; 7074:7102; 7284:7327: 0.20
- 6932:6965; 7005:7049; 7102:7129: -0.23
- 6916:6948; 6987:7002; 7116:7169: -0.20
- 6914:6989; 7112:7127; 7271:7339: 0.12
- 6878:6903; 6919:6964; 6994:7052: -0.04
